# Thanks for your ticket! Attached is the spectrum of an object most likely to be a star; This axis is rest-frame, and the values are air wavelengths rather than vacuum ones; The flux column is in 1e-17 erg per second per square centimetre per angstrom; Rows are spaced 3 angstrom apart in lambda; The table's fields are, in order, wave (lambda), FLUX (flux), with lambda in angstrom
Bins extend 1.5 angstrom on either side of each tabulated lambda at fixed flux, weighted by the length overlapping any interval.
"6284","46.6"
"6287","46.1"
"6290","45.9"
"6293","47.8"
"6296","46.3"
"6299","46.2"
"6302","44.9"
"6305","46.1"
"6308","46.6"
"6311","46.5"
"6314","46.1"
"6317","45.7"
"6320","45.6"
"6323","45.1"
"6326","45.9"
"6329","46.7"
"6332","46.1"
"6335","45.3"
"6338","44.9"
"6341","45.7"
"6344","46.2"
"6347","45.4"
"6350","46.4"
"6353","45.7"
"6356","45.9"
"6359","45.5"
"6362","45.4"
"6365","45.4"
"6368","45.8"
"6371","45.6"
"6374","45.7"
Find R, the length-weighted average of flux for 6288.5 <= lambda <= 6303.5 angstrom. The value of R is 46.2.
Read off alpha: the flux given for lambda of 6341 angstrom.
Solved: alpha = 45.7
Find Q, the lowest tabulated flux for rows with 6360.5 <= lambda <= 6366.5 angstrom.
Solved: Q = 45.4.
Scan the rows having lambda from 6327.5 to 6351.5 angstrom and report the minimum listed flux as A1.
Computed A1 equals 44.9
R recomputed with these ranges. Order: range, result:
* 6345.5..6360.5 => 45.8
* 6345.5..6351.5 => 45.9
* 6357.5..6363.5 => 45.4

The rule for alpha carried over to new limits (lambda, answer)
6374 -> 45.7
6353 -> 45.7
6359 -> 45.5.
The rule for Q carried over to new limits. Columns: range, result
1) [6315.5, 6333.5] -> 45.1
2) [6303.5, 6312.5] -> 46.1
